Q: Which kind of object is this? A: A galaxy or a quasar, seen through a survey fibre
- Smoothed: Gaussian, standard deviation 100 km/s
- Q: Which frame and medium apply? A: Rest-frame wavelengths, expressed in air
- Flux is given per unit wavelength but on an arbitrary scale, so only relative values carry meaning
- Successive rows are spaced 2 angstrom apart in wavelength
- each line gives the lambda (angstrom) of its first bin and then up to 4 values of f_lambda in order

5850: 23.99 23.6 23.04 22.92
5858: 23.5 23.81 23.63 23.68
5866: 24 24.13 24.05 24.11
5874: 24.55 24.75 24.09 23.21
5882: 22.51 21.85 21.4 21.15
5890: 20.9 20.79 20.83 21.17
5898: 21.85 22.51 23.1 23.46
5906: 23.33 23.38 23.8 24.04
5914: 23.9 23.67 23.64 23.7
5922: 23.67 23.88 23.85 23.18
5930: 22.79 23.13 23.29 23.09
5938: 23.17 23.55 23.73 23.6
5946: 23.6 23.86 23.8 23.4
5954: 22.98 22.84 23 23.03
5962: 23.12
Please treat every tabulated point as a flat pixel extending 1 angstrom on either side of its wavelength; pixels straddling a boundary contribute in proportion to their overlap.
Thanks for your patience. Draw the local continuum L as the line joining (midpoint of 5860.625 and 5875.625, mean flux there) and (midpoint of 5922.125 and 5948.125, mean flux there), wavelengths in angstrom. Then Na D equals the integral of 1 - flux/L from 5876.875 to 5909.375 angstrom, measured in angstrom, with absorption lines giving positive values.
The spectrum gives 2.1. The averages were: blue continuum 24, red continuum 23.4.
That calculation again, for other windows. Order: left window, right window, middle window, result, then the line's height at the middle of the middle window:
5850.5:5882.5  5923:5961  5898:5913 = 0.2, 23.5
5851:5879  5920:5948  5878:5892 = 1.1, 23.7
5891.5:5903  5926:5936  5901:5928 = -1.4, 22.5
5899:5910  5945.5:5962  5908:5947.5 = -0.5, 23.3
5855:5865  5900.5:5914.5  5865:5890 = 0.3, 23.5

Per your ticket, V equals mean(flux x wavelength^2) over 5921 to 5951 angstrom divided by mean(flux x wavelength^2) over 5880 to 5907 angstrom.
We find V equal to 1.1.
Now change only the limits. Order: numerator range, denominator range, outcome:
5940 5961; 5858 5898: 1.05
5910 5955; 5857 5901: 1.05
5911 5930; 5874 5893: 1.07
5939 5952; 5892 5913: 1.06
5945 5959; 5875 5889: 1.05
